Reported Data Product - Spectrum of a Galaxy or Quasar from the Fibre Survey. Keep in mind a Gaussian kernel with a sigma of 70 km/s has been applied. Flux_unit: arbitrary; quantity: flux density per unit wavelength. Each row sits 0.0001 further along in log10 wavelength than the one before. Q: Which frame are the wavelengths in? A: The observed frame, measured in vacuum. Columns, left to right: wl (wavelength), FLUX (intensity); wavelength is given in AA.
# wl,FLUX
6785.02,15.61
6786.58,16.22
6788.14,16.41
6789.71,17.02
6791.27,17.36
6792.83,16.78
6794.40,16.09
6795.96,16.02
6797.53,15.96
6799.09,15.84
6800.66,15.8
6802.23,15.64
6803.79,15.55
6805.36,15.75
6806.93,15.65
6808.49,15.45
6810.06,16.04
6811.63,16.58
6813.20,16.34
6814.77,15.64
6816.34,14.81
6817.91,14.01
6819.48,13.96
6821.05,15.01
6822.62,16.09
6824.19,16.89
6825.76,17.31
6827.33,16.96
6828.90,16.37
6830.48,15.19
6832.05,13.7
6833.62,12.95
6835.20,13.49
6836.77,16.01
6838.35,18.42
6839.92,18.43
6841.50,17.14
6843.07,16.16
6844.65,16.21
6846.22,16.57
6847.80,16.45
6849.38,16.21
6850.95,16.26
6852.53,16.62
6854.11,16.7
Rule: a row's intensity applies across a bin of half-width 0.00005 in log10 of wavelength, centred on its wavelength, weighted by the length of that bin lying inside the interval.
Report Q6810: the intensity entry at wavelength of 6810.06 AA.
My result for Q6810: 16.04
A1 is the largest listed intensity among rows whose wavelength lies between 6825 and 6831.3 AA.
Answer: 17.31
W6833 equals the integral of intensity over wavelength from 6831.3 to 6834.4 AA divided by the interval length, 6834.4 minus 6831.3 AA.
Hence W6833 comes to 13.3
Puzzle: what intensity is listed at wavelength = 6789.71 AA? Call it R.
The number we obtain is 17.02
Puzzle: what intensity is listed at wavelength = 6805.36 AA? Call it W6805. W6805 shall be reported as 15.75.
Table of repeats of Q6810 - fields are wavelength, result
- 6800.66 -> 15.8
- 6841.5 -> 17.14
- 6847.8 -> 16.45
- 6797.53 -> 15.96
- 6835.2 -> 13.49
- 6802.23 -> 15.64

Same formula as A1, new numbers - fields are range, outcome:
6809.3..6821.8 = 16.58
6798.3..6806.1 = 15.84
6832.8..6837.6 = 16.01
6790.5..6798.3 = 17.36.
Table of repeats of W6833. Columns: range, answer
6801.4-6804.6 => 15.6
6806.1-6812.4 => 15.9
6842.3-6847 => 16.3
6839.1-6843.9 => 17.2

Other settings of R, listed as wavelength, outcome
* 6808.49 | 15.45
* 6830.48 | 15.19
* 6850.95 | 16.26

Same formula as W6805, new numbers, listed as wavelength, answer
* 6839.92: 18.43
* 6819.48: 13.96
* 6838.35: 18.42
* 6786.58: 16.22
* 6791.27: 17.36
